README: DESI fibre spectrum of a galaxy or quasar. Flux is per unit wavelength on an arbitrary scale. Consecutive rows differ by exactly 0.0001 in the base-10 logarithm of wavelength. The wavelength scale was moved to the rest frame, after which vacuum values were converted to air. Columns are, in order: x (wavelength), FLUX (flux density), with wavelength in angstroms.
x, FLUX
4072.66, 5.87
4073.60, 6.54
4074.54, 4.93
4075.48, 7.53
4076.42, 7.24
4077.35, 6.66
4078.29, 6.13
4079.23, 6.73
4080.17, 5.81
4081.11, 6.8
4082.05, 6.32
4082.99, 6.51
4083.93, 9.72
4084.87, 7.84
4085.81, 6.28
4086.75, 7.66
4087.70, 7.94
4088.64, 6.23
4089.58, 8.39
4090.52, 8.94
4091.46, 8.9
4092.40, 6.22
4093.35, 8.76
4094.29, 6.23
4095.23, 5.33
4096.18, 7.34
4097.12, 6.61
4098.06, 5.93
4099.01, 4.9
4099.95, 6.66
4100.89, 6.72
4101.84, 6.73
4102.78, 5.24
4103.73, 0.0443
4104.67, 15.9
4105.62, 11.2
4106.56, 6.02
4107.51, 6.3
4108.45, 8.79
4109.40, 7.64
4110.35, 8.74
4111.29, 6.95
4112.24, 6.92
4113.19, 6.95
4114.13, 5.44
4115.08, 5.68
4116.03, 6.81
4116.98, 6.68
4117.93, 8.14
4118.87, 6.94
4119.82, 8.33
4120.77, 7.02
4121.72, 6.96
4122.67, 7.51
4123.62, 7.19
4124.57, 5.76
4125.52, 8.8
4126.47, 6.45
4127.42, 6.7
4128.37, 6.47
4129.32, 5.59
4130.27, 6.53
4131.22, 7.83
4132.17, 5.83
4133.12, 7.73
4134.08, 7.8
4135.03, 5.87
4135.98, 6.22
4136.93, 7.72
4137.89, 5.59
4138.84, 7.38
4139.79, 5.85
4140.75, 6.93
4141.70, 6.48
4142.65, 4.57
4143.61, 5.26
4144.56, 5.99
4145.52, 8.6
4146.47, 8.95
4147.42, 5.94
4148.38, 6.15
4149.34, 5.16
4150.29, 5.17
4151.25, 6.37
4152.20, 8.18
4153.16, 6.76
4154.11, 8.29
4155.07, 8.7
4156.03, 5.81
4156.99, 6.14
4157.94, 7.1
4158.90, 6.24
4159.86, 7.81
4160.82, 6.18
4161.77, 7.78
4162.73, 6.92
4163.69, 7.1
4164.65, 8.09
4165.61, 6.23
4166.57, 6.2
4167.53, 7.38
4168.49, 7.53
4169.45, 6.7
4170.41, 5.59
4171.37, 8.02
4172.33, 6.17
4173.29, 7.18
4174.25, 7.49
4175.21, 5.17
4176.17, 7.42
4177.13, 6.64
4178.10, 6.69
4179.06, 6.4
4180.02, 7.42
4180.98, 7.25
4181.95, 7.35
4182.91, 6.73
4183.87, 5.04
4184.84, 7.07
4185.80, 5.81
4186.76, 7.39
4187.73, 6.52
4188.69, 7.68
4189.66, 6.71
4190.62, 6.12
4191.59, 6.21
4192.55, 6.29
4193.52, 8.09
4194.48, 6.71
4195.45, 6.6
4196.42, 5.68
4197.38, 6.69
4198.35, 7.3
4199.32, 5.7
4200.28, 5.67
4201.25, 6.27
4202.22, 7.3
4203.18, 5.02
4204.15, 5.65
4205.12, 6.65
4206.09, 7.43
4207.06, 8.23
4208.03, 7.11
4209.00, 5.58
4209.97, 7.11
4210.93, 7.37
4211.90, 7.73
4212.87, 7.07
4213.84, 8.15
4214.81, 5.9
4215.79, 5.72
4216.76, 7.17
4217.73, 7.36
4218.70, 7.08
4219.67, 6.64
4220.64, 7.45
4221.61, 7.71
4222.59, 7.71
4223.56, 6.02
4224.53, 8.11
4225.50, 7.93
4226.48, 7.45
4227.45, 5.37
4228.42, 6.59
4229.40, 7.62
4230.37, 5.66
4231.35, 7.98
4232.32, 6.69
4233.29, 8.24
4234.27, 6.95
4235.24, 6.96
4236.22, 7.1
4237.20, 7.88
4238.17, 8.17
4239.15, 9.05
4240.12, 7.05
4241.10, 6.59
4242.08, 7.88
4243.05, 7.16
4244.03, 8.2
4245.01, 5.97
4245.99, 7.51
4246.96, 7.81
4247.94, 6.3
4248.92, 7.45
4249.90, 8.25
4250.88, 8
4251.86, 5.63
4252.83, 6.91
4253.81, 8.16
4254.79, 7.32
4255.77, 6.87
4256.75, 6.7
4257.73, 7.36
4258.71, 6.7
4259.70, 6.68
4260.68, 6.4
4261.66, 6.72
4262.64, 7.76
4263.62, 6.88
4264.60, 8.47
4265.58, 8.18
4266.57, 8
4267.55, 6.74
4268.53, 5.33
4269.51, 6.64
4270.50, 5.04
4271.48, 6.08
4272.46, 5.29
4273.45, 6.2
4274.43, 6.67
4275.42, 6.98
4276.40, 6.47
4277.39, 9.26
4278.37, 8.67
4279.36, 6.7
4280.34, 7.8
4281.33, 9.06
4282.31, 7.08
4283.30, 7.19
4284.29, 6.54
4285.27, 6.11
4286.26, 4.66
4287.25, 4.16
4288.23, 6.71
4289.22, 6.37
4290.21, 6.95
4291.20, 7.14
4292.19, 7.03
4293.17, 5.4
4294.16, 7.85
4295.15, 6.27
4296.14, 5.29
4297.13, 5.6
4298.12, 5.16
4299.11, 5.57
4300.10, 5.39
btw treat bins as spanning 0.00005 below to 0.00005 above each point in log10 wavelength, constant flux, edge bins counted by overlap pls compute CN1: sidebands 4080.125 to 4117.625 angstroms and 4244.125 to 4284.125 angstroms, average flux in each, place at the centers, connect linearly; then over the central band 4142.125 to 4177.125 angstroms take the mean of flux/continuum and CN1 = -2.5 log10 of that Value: 0.05 mag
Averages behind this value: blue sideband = 7.12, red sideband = 7.09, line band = 6.79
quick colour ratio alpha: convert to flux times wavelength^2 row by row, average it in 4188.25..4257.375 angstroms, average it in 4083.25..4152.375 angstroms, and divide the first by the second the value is 1.06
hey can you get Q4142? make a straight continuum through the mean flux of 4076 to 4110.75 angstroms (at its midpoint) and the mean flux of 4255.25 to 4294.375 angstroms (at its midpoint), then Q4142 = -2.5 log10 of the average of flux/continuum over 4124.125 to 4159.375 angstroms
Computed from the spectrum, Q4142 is 0.06 mag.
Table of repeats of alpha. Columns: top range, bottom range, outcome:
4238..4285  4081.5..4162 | 1.10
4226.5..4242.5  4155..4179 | 1.09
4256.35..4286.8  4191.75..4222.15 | 1.05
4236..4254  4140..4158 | 1.17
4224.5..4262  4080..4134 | 1.08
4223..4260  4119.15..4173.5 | 1.11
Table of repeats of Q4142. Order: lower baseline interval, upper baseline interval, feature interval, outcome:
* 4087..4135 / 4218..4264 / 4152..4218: 0.05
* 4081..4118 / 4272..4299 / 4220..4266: -0.08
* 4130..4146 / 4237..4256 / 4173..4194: 0.03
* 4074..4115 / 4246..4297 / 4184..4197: 0.05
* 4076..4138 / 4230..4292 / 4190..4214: 0.05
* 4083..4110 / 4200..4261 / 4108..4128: 0.02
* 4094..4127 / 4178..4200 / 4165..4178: 0.00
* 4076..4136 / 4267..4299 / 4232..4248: -0.12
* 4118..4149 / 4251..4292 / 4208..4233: -0.03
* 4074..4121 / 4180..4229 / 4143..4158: 0.03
